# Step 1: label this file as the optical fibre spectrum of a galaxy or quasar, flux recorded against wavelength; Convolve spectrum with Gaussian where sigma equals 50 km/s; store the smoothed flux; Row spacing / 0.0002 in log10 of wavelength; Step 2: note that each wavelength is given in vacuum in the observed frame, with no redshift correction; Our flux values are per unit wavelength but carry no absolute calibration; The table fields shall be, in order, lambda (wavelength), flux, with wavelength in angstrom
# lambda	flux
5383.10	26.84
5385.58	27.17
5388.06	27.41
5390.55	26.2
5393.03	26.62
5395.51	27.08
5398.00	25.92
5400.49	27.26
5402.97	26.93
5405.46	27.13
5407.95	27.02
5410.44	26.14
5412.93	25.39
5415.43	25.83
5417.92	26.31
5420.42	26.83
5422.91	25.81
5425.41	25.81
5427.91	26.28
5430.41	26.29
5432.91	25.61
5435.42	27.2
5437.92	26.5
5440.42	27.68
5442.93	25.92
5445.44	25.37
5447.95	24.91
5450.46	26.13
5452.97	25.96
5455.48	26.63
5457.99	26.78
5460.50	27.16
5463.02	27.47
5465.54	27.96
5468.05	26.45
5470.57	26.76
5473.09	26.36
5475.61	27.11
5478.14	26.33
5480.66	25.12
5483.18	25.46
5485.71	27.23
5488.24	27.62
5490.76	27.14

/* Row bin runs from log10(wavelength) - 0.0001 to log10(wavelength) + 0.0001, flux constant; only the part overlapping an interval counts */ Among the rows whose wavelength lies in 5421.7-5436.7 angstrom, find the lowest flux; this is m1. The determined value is 25.61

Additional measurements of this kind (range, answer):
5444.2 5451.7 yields 24.91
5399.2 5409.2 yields 26.93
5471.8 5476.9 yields 26.36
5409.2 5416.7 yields 25.39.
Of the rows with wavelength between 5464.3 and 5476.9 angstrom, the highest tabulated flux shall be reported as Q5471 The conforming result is 27.96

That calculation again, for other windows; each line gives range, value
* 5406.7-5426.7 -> 27.02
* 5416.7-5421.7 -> 26.83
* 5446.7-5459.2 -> 26.78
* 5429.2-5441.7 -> 27.68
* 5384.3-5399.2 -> 27.41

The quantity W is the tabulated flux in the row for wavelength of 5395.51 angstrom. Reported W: 27.08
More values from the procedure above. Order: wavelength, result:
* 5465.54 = 27.96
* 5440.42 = 27.68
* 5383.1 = 26.84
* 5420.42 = 26.83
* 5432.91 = 25.61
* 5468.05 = 26.45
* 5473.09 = 26.36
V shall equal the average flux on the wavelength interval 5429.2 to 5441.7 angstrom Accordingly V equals 26.7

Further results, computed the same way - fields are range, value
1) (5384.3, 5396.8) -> 26.9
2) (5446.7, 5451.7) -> 25.5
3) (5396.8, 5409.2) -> 26.9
